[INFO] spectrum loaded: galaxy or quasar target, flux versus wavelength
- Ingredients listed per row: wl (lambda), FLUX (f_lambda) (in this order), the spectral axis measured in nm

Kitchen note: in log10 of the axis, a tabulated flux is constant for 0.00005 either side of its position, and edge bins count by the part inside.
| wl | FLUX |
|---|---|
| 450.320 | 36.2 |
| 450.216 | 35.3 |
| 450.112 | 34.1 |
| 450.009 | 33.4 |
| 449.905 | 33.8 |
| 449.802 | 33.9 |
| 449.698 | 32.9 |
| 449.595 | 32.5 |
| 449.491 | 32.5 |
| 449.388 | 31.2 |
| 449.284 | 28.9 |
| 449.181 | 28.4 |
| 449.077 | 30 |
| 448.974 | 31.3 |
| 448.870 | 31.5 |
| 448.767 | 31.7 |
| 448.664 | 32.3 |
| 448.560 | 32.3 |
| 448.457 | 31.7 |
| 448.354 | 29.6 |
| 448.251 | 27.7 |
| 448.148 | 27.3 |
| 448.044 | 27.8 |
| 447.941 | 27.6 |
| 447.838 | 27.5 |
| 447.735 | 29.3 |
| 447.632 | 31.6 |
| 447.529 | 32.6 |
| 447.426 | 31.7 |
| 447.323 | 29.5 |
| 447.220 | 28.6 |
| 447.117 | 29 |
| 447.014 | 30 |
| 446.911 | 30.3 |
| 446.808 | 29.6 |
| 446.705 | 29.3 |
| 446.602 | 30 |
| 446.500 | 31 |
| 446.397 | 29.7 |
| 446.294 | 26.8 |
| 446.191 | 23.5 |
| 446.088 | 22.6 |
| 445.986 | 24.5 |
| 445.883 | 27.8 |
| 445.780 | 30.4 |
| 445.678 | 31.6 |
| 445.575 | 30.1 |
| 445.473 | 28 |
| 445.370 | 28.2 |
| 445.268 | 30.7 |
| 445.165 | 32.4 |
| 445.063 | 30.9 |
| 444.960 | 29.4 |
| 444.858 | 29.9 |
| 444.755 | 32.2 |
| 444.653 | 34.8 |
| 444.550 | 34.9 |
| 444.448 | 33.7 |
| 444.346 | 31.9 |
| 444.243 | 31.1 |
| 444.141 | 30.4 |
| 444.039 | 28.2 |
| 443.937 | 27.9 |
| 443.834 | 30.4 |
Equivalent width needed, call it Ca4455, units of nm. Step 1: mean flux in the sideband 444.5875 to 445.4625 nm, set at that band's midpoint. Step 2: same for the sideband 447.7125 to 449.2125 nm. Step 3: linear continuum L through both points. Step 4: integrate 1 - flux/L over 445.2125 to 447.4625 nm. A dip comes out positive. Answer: 0.13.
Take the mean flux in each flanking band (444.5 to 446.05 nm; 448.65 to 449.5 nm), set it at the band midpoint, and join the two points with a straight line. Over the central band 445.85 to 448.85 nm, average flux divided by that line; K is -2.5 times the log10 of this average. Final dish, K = 0.05 mag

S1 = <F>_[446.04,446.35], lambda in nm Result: 24.3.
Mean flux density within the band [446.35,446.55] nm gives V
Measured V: 30.3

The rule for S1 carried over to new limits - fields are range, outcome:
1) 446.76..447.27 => 29.5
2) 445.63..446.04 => 28.5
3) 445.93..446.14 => 23.7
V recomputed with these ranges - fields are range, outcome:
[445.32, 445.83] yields 29.7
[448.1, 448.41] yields 28.3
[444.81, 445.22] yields 30.7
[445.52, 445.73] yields 30.9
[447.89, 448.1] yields 27.6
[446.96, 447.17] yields 29.5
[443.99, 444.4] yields 30.4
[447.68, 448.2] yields 27.9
